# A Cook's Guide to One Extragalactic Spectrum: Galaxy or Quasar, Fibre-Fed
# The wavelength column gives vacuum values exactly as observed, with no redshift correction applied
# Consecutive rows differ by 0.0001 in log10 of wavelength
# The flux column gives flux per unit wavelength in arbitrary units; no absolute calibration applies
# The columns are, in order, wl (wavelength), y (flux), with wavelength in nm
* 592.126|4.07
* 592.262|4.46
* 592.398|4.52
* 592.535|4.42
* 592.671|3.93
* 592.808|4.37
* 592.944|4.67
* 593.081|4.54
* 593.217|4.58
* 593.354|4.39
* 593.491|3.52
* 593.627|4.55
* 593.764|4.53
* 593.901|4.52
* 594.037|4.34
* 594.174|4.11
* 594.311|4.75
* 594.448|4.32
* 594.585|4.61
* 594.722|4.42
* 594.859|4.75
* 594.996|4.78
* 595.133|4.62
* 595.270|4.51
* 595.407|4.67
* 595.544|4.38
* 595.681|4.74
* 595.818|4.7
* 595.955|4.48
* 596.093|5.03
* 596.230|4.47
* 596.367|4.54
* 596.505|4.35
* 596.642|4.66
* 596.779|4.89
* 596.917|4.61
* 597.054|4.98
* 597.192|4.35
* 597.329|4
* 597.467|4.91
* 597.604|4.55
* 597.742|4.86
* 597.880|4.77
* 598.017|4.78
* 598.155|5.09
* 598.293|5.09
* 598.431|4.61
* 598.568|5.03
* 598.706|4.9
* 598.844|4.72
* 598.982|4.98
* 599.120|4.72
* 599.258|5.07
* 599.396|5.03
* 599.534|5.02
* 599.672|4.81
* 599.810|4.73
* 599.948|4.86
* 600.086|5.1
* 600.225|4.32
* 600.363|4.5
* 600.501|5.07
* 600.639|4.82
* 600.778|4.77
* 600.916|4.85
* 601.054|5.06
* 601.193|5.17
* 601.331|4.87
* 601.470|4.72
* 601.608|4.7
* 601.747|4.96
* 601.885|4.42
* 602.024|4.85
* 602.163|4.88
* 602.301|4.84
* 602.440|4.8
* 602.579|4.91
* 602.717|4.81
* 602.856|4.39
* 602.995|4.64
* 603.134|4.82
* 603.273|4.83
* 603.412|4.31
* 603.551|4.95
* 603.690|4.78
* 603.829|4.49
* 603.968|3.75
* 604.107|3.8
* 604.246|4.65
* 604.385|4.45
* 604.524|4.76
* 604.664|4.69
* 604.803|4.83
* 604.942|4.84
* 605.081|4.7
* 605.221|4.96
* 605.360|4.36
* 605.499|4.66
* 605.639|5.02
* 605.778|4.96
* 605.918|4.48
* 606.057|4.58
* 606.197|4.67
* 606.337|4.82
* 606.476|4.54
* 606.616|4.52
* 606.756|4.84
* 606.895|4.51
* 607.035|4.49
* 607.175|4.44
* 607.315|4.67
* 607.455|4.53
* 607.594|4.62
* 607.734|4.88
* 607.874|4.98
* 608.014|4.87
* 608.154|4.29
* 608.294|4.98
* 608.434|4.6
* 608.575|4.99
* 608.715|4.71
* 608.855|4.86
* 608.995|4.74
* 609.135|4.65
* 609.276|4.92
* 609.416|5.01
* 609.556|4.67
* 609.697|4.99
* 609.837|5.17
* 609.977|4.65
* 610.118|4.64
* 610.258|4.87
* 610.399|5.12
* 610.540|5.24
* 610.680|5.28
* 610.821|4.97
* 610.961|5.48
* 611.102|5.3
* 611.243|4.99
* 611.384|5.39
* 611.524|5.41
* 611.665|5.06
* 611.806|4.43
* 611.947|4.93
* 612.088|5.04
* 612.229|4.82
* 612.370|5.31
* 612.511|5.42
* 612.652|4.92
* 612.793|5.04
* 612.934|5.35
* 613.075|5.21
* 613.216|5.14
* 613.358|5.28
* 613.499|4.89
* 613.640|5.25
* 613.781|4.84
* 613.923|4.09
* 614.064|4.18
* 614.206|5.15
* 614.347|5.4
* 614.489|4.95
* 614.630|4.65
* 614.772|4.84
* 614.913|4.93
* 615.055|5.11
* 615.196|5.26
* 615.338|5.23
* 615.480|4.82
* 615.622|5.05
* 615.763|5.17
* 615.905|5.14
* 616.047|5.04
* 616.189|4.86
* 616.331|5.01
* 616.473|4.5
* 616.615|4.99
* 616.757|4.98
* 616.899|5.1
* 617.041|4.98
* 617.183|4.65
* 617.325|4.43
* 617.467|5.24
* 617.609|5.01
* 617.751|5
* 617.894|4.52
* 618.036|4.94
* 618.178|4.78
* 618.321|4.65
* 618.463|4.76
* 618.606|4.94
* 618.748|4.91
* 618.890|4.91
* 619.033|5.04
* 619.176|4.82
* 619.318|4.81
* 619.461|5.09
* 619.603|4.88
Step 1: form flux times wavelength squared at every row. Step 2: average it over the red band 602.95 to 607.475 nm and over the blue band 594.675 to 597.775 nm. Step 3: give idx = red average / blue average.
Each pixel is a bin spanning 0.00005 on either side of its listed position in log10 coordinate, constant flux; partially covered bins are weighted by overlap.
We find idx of 1.03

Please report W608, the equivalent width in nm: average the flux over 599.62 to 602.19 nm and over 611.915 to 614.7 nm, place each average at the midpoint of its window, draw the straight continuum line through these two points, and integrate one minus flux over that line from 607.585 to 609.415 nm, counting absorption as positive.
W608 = 0.05 nm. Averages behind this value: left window 4.81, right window 4.99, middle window 4.79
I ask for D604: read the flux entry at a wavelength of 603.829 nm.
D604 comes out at 4.49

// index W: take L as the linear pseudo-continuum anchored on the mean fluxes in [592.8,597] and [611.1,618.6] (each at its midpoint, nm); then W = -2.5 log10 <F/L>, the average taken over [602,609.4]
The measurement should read 0.02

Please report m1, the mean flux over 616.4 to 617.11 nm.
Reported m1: 4.91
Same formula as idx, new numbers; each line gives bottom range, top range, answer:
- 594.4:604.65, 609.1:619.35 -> 1.11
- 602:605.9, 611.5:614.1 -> 1.10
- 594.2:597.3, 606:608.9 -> 1.06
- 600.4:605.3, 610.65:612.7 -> 1.12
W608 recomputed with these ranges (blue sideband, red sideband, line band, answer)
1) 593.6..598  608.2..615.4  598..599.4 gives -0.07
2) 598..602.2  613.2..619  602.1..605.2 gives 0.15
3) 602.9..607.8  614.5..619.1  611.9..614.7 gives -0.10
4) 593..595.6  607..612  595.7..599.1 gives -0.13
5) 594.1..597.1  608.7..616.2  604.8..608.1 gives 0.11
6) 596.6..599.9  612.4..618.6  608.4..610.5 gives 0.02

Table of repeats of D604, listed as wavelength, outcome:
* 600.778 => 4.77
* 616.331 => 5.01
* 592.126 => 4.07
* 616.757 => 4.98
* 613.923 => 4.09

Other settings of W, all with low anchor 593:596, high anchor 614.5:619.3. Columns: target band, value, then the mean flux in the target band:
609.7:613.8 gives -0.06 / 5.09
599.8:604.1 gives -0.02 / 4.73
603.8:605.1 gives 0.05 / 4.49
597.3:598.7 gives -0.06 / 4.8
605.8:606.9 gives 0.02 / 4.64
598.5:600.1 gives -0.07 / 4.91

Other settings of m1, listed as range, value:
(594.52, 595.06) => 4.64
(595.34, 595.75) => 4.6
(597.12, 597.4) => 4.18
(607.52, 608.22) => 4.73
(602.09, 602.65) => 4.86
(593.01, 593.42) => 4.5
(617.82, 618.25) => 4.74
